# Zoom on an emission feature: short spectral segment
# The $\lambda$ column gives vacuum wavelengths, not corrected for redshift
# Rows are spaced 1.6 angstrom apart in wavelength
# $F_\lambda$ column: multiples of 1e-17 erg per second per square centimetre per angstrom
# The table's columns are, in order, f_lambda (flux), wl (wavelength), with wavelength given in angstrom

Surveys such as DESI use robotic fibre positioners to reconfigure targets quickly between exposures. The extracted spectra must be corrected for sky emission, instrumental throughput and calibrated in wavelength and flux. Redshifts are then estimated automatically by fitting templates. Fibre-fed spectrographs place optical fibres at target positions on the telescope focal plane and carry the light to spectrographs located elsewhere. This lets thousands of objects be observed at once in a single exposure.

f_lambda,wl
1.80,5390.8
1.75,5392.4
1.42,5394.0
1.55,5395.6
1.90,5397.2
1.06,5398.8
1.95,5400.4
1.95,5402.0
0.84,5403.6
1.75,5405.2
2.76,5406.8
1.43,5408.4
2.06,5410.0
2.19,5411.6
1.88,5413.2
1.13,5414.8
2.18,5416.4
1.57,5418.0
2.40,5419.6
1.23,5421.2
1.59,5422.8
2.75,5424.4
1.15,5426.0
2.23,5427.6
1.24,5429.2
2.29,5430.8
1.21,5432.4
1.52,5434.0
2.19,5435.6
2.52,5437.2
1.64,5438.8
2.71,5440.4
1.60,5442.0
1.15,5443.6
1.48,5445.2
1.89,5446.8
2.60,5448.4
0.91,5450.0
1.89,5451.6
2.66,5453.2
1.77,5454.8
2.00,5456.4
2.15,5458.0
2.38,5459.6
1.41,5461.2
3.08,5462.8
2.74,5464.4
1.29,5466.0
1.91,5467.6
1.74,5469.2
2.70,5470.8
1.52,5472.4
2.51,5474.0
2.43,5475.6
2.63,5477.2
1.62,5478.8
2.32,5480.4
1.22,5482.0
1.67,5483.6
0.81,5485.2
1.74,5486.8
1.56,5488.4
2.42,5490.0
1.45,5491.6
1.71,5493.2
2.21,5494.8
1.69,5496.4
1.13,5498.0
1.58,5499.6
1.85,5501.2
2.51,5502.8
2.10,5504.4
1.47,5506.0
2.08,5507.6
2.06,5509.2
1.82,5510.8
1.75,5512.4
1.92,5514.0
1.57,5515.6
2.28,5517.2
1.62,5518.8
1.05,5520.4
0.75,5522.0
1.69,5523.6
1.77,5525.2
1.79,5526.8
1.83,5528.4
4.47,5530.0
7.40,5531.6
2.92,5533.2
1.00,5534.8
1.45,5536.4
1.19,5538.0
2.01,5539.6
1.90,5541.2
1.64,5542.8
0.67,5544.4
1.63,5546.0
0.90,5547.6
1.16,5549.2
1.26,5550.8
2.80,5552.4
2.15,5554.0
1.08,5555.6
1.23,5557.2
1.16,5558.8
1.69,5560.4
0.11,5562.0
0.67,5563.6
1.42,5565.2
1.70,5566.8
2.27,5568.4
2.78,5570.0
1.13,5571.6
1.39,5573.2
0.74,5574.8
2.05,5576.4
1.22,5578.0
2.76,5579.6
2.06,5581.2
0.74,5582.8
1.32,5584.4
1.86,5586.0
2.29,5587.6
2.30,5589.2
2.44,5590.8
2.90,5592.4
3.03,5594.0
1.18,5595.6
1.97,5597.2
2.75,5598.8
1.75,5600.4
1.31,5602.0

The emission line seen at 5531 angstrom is H-beta 4861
